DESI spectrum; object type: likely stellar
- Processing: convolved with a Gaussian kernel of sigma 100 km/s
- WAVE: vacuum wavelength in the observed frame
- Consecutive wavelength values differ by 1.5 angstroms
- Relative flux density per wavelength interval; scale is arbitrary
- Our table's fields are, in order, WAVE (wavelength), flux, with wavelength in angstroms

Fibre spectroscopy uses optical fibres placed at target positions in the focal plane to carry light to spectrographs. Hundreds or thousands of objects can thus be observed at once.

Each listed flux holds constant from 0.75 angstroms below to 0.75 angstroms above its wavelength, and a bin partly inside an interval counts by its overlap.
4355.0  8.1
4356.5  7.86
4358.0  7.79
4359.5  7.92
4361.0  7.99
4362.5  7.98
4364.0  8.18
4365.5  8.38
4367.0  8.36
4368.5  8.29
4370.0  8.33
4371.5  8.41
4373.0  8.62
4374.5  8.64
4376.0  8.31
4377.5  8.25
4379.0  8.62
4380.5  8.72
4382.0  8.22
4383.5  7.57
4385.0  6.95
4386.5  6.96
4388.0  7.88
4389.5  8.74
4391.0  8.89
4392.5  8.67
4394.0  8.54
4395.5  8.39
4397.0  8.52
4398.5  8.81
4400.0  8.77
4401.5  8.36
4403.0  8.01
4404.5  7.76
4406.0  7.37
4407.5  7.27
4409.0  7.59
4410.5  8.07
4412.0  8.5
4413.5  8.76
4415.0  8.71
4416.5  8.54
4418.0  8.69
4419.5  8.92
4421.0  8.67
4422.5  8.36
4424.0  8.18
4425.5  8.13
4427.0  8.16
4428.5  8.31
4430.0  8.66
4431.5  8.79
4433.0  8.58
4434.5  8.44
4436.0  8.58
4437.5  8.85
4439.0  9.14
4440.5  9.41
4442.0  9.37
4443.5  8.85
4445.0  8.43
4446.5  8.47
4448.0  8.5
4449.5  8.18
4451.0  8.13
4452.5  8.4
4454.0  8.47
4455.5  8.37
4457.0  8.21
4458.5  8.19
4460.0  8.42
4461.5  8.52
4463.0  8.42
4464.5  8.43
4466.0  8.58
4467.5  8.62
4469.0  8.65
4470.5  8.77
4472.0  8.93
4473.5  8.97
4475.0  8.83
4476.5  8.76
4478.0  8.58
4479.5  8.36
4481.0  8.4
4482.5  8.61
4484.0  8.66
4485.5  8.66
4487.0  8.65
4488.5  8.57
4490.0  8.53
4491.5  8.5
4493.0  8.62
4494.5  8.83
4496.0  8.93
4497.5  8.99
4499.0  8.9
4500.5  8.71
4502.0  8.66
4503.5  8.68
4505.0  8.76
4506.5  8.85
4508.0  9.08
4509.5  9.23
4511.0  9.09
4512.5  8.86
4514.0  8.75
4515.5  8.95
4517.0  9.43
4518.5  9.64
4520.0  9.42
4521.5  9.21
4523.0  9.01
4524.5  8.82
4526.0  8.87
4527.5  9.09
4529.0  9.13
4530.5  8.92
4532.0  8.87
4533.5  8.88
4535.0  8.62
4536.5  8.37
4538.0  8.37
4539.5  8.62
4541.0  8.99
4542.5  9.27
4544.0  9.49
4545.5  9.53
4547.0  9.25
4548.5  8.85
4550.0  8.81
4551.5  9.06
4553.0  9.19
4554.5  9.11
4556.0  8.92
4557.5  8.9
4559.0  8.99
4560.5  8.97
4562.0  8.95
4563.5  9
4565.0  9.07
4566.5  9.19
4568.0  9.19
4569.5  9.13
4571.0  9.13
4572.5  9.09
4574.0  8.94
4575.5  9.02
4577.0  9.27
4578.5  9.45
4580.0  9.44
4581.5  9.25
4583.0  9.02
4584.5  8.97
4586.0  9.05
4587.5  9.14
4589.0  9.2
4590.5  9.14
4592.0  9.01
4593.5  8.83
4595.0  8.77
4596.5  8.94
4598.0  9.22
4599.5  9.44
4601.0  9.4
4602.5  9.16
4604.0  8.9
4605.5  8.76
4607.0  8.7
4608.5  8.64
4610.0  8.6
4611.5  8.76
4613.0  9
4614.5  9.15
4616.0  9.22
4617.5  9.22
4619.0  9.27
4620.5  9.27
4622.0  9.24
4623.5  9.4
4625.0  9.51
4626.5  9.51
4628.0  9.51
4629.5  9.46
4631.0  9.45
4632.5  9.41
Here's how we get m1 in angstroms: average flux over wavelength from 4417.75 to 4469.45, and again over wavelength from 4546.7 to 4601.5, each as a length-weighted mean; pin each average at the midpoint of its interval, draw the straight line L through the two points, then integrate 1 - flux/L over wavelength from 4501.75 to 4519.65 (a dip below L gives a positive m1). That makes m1 -0.4 angstroms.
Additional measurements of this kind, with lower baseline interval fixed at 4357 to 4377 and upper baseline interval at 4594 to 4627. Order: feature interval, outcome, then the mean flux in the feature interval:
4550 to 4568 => -0.2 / 9.03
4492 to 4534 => -1.0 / 8.97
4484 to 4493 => 0.1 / 8.59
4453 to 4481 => 0.1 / 8.55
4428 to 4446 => -0.6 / 8.79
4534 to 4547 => -0.1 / 8.93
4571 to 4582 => -0.3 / 9.2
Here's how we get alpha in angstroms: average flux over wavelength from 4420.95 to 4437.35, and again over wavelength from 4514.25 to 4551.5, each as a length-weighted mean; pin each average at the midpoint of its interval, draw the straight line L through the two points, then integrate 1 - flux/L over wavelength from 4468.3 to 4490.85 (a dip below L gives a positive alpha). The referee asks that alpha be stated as 0.2 angstroms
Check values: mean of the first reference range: 8.45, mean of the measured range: 8.66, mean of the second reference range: 9.01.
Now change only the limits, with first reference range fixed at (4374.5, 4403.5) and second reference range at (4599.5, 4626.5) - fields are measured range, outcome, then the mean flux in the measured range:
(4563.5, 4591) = -0.6 angstroms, 9.15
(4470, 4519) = -0.8 angstroms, 8.81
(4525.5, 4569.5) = -0.6 angstroms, 8.98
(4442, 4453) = 0.0 angstroms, 8.49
